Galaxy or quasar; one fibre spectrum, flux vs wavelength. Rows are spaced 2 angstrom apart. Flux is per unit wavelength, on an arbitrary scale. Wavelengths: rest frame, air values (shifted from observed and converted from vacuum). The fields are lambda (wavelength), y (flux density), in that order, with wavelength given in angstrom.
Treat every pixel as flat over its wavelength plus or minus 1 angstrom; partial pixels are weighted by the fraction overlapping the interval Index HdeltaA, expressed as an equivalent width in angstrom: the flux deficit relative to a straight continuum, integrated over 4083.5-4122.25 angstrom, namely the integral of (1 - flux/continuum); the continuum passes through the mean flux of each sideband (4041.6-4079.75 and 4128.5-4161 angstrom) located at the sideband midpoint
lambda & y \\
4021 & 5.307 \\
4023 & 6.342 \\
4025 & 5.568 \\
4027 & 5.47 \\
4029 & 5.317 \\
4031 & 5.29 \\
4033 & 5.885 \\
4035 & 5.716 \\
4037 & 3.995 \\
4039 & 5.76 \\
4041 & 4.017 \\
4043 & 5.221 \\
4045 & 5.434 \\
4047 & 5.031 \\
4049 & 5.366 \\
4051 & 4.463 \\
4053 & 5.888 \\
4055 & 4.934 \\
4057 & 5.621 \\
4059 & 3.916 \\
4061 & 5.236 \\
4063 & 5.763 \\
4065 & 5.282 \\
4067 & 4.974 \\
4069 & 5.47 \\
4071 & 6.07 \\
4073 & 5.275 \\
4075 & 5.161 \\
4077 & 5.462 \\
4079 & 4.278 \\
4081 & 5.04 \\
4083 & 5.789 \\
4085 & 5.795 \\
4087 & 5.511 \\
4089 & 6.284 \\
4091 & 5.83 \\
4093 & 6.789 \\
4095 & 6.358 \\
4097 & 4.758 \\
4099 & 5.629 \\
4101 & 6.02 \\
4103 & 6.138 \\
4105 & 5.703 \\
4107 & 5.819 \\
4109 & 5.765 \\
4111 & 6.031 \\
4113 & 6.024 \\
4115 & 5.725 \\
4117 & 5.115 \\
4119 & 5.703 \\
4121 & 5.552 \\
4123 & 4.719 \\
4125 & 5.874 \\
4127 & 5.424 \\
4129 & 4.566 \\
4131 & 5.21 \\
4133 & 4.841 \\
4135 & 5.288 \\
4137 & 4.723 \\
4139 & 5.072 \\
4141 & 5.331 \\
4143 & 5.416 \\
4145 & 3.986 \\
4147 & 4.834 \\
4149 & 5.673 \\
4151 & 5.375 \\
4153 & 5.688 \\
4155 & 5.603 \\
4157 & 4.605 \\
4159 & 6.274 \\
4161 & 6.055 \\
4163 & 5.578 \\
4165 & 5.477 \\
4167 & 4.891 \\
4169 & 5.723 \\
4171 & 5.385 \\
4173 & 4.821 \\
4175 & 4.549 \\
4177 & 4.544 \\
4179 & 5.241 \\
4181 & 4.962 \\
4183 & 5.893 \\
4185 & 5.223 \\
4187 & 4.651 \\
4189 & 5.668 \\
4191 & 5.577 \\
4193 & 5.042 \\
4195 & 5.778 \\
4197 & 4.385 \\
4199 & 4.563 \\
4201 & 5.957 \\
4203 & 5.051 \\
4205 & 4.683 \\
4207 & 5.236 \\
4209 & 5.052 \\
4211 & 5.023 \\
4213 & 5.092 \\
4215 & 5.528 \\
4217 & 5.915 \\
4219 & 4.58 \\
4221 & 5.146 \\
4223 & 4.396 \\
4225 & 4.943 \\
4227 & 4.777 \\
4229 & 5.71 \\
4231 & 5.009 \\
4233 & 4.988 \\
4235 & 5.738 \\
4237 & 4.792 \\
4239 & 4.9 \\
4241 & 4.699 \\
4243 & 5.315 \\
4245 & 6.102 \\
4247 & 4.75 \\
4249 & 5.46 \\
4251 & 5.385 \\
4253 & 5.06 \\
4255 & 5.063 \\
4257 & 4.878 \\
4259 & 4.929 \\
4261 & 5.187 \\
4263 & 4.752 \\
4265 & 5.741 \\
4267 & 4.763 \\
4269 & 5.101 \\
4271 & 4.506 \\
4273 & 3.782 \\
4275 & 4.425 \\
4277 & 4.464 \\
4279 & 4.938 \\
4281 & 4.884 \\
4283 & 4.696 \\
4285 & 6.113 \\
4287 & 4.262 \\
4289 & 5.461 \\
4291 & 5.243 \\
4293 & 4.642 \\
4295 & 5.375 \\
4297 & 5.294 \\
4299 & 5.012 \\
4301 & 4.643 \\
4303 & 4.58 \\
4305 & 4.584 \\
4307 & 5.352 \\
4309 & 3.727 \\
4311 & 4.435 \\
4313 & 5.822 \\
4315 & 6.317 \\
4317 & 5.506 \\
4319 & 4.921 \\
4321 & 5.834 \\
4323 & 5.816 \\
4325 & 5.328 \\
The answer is -4.6 angstrom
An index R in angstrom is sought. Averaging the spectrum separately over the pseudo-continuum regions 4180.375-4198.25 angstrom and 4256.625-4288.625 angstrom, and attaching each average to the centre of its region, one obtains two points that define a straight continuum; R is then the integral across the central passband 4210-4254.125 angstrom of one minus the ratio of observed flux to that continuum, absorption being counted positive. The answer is -1.0 angstrom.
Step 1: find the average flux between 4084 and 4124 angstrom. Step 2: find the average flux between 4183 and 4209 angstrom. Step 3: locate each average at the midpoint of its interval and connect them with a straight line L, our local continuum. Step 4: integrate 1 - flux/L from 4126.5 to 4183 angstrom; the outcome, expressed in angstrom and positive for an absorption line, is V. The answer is 2.5 angstrom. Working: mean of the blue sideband 5.76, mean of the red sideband 5.18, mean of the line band 5.19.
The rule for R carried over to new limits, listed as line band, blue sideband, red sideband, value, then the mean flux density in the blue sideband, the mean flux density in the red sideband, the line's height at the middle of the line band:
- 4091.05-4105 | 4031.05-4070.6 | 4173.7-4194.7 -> -2.0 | 5.17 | 5.15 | 5.17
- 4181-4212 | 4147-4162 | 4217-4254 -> 0.9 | 5.56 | 5.12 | 5.33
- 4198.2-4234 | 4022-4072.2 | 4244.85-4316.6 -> -0.2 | 5.28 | 4.98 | 5.07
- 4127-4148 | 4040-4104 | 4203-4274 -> 1.3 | 5.4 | 5.06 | 5.26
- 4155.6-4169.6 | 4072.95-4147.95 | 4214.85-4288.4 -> -0.6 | 5.45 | 5.01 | 5.29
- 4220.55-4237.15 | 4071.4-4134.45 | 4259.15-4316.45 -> 0.2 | 5.56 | 4.94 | 5.13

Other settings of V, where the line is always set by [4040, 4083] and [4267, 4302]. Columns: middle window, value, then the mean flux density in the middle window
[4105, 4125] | -2.1 angstrom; 5.62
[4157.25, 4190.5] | -1.9 angstrom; 5.3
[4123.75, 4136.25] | -0.3 angstrom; 5.18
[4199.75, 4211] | -0.4 angstrom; 5.17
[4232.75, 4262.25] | -1.4 angstrom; 5.15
